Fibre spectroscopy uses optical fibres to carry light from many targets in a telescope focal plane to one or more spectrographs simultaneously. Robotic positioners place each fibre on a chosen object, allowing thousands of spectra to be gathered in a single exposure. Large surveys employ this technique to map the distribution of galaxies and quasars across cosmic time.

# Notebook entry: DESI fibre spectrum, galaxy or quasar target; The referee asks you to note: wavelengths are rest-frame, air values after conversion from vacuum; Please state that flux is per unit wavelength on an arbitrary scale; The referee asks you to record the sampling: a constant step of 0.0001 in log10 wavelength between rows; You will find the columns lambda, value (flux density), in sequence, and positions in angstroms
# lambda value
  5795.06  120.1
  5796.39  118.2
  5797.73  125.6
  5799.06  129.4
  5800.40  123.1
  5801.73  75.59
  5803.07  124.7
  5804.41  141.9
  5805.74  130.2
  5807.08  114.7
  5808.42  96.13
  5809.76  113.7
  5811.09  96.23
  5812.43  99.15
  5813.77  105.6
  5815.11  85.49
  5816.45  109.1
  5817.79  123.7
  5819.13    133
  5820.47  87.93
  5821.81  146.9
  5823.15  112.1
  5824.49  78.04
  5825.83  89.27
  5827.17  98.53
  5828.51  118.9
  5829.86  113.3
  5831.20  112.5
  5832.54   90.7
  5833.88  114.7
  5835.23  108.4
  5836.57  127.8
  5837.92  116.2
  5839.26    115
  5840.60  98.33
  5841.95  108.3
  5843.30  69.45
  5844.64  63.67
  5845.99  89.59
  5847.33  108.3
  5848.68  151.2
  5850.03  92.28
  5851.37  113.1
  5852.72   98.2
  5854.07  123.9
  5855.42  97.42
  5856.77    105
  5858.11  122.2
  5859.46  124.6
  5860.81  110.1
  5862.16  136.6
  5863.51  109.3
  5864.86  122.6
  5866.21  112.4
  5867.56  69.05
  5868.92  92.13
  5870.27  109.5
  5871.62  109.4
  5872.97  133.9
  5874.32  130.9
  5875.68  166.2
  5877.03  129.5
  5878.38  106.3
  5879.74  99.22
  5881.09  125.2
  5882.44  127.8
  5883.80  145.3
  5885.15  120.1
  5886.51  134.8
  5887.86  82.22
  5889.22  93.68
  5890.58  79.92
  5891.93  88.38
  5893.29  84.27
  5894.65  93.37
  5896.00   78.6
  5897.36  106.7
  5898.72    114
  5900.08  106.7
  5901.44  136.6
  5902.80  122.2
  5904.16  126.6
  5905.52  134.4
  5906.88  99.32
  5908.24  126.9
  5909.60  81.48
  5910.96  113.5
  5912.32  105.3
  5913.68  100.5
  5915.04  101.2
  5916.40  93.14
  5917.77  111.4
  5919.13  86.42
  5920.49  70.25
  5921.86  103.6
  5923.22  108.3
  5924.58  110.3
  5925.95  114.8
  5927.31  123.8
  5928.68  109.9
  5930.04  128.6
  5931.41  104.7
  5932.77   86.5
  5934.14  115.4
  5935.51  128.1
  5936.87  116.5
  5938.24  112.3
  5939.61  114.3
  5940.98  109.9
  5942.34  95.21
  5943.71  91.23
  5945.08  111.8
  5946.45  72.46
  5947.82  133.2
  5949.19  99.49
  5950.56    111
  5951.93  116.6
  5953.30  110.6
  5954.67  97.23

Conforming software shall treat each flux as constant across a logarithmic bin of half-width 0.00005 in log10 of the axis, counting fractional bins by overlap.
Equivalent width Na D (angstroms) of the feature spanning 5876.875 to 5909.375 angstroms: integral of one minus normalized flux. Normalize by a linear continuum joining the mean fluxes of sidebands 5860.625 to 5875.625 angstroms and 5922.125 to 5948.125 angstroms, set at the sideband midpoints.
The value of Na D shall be 0.7 angstroms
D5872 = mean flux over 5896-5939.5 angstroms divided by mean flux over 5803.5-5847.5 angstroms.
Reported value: 1.0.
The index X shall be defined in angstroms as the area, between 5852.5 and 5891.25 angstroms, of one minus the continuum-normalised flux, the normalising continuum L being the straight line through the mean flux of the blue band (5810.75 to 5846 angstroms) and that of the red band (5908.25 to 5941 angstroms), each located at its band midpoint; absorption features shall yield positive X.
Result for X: -3.36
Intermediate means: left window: 104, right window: 107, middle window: 115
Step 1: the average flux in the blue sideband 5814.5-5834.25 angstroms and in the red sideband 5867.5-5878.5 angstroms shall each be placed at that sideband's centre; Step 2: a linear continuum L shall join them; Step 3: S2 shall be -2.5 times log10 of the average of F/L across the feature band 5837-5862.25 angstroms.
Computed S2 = 0.07 mag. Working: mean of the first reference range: 108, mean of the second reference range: 119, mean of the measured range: 107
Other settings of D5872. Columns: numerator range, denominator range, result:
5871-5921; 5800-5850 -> 1.02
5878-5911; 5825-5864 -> 1.01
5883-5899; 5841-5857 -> 1.00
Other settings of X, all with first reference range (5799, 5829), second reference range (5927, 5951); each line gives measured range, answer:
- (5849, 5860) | -0.1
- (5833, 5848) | 1.1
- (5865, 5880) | -0.8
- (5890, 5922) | 1.9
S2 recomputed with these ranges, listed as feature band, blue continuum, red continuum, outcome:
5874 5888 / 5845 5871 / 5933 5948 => -0.157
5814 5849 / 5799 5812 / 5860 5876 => 0.083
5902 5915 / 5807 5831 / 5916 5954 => -0.051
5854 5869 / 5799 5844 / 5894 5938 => -0.021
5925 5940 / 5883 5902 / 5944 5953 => -0.077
